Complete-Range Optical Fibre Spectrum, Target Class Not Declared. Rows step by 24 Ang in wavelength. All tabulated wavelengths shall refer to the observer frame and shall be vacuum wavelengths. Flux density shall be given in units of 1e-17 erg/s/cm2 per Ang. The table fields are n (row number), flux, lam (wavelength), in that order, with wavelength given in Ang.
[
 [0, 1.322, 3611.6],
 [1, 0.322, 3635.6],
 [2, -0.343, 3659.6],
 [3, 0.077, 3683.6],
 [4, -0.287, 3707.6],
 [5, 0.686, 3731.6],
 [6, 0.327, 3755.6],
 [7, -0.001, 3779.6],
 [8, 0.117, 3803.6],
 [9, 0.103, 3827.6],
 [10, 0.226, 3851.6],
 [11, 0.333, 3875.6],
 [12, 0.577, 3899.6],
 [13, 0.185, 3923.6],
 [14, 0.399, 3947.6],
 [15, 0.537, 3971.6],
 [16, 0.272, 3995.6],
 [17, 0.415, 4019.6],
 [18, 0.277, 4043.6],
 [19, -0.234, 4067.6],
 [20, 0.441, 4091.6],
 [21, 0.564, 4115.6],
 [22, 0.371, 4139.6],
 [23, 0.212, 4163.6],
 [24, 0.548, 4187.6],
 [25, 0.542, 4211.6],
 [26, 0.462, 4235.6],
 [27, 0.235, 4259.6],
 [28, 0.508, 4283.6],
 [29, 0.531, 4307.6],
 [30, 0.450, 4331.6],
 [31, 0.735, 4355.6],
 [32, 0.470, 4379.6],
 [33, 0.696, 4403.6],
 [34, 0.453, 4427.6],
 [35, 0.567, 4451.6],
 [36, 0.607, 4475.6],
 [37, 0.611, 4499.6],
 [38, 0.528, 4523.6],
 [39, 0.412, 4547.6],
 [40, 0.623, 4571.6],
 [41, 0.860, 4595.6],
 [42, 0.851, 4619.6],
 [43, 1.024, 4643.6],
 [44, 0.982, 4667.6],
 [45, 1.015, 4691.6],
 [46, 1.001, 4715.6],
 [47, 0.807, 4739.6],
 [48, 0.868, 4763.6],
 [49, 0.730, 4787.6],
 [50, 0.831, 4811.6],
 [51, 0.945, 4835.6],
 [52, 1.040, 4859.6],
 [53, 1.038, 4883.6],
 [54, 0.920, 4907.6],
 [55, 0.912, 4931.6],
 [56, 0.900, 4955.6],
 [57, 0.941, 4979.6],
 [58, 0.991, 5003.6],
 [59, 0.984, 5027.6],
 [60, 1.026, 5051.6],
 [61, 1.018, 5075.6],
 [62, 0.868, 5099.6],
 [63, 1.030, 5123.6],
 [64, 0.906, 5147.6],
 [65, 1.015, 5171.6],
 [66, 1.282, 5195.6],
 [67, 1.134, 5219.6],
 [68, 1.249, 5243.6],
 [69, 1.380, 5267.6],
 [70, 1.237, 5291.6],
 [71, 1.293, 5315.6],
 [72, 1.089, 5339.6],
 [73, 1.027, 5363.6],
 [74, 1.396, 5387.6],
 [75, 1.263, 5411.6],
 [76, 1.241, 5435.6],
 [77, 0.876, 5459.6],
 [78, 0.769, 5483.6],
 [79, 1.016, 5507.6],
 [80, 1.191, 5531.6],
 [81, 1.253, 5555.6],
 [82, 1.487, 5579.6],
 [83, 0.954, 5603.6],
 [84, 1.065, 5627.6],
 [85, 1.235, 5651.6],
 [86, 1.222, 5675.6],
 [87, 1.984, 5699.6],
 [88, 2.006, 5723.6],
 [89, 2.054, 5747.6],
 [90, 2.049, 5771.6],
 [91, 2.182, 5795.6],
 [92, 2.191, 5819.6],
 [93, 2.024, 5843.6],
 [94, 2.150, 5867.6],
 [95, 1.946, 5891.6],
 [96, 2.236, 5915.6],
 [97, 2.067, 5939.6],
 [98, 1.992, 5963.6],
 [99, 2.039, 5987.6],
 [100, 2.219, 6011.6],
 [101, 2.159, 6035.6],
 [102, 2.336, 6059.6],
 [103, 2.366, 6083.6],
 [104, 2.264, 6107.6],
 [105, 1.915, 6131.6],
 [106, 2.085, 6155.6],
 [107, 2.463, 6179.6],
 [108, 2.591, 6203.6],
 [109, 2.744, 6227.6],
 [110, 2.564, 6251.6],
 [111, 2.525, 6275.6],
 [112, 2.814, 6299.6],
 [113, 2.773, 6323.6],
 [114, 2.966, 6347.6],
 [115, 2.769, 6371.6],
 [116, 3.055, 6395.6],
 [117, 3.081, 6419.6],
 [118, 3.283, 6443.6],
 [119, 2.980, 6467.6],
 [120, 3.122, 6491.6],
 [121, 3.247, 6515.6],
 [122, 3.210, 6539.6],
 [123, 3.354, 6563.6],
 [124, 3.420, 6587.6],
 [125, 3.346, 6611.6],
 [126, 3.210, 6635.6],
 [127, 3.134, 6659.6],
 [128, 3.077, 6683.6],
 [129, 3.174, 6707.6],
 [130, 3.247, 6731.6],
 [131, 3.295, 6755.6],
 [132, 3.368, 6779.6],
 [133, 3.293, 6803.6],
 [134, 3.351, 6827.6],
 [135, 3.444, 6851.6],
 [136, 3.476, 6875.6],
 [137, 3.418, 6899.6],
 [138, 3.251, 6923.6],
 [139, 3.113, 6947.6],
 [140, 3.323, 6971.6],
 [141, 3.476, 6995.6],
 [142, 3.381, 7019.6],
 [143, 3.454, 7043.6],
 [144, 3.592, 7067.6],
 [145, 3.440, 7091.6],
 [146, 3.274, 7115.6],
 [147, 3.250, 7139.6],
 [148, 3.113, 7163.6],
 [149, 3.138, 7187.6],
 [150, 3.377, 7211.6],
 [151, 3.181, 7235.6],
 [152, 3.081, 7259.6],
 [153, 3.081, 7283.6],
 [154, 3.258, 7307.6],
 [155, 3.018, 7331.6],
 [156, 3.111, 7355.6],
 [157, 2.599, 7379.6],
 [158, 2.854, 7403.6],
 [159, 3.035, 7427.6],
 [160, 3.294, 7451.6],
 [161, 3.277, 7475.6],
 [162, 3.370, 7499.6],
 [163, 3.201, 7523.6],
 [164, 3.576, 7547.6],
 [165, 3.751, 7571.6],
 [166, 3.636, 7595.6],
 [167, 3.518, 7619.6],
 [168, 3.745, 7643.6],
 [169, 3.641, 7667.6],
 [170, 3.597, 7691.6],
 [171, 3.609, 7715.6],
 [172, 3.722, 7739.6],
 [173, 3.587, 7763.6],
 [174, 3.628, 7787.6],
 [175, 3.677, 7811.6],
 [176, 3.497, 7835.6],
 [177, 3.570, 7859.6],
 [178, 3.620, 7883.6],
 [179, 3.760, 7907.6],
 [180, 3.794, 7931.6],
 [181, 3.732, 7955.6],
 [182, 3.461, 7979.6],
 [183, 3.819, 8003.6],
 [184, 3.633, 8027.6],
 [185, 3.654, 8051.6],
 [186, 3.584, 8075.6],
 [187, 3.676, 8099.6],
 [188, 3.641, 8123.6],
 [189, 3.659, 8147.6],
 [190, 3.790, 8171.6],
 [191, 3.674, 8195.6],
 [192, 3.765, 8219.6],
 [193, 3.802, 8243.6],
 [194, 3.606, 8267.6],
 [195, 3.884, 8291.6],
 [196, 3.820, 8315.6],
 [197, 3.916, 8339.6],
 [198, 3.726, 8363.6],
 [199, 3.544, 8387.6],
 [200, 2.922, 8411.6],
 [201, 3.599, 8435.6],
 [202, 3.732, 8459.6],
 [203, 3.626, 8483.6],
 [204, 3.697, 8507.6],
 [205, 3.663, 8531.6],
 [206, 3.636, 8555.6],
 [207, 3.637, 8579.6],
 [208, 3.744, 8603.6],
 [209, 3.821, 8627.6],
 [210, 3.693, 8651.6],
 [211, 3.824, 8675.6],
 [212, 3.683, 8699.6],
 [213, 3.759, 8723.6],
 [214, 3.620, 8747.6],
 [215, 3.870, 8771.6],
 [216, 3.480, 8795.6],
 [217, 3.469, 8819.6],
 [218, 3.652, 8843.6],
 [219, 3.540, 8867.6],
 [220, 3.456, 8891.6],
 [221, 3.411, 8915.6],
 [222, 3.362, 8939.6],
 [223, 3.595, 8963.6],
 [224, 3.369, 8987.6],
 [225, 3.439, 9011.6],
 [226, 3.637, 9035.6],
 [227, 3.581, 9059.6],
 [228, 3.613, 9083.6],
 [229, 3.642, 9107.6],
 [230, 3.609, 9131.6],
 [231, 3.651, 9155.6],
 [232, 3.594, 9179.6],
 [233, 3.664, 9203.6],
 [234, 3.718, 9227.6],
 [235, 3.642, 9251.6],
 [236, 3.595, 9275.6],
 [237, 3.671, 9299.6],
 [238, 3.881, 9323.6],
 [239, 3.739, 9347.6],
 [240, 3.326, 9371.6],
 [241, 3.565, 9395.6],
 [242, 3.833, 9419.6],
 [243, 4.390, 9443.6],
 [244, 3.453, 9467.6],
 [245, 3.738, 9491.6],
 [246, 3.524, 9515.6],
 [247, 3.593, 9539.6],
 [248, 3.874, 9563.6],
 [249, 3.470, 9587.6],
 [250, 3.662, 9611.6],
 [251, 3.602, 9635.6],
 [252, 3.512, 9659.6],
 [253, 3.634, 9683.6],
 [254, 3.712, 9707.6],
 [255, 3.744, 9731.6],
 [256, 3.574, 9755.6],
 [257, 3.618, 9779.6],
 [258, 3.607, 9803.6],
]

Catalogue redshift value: 0.43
